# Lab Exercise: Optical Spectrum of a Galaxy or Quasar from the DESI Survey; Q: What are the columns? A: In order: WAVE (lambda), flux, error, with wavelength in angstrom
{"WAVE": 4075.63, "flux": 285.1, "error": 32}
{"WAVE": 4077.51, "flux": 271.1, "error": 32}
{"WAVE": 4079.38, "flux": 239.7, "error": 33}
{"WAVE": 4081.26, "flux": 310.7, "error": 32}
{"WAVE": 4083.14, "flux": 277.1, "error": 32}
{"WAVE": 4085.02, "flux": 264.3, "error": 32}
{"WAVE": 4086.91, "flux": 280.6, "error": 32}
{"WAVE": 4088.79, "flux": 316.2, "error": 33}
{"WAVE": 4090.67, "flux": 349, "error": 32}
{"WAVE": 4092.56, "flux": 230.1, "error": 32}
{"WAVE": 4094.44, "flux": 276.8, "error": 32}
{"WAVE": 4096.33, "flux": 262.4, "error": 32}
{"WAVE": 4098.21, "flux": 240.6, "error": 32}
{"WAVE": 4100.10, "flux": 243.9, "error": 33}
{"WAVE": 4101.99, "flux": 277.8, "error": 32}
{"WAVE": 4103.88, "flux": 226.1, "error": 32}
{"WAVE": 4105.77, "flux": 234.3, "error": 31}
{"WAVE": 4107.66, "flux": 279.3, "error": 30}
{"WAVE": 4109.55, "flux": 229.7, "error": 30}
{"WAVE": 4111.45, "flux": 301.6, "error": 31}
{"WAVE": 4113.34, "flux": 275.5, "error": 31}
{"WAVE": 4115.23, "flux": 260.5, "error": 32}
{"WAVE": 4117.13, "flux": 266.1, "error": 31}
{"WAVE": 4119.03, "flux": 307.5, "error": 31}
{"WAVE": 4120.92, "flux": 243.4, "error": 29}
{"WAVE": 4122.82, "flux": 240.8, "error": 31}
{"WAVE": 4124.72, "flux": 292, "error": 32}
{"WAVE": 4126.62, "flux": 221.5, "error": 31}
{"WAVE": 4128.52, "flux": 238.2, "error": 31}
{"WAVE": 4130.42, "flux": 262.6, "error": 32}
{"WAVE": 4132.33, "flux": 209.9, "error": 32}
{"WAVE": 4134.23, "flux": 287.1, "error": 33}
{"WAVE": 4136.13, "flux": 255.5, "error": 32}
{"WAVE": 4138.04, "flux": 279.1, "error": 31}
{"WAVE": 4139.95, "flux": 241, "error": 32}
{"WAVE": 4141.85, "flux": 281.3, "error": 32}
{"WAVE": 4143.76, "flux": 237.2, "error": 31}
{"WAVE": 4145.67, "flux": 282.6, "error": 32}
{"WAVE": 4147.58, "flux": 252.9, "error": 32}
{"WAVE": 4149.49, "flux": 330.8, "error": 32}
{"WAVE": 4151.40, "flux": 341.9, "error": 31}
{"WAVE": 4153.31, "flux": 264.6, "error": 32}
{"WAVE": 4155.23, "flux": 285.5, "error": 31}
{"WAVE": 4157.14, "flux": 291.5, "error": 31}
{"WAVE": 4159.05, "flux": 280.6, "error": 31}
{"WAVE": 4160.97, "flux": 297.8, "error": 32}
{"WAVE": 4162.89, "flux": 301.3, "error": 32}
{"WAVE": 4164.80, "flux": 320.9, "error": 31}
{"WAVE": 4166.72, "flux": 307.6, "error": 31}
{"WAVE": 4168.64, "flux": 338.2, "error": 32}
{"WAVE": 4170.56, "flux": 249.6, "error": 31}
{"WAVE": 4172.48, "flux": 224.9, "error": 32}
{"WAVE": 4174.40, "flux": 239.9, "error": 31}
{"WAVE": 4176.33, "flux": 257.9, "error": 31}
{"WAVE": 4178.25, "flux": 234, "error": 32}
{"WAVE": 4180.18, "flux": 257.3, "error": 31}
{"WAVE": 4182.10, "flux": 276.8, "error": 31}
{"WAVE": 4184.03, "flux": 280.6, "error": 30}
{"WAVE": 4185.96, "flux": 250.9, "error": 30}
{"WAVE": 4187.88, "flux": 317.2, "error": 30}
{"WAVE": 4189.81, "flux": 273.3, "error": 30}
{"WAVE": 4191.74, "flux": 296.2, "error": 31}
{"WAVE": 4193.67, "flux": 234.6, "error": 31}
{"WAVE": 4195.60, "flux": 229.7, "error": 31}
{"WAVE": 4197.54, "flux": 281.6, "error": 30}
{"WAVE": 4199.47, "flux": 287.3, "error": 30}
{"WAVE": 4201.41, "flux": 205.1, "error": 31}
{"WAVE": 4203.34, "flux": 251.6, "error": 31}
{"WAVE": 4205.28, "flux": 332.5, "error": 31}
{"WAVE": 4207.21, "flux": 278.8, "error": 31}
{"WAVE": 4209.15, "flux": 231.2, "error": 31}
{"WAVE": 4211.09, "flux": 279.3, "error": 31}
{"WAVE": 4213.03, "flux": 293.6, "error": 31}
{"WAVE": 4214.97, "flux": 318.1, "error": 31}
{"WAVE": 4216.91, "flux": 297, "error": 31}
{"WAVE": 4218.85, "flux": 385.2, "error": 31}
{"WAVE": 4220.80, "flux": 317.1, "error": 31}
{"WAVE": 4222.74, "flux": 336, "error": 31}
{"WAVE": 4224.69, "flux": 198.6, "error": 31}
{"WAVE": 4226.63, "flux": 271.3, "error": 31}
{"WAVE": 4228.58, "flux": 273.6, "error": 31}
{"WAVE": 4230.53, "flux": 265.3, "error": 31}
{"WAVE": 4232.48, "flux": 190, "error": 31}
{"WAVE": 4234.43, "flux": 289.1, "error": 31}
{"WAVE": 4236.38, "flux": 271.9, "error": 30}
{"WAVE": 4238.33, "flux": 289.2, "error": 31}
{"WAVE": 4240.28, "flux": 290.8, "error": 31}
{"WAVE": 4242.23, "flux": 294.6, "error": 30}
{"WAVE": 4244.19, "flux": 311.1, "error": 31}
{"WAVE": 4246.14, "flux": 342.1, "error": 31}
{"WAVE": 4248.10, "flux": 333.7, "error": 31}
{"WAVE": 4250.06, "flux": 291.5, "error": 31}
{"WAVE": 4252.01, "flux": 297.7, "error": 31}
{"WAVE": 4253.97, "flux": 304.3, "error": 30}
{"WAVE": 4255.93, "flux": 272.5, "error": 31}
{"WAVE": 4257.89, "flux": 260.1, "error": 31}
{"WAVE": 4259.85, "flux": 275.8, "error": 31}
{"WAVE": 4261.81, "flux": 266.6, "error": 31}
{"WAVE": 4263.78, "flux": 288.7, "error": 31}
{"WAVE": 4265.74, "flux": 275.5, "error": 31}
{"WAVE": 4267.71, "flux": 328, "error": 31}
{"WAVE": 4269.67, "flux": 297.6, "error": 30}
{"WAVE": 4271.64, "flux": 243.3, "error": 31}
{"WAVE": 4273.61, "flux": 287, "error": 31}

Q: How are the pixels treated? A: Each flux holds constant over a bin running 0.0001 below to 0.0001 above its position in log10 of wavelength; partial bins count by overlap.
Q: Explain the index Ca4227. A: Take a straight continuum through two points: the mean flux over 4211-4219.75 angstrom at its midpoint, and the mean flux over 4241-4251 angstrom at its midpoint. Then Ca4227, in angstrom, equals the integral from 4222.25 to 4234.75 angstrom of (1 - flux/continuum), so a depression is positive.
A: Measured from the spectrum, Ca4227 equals 2.4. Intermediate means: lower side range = 318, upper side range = 314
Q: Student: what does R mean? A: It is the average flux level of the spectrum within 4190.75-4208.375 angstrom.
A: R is 266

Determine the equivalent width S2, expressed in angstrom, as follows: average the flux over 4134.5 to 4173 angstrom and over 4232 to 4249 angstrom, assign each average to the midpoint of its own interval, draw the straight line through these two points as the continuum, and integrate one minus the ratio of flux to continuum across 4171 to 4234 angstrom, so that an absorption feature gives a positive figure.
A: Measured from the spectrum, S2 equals 4.0 angstrom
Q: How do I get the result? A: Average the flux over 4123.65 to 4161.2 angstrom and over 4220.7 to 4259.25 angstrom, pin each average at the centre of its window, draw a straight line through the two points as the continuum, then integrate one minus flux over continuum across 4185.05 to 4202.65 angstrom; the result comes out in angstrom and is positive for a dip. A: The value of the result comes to 0.9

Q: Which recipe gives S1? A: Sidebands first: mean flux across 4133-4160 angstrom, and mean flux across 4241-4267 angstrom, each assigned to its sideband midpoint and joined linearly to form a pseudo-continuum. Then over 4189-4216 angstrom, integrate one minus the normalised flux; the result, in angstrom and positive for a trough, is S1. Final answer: 1.47 angstrom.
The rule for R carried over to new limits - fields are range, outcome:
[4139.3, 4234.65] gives 277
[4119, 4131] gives 254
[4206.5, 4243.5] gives 283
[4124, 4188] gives 273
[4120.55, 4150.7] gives 261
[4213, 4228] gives 302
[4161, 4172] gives 300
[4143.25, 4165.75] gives 292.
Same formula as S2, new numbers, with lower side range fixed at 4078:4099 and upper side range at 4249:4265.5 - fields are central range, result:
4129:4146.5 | 1.25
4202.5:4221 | -1.13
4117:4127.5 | 0.62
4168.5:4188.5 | 1.26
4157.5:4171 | -1.04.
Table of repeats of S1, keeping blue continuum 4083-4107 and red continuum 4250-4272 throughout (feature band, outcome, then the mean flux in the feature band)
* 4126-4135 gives 0.90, 244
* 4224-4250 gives 0.19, 280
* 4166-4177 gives 0.24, 269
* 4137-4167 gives -1.48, 287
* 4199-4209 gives 0.41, 267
